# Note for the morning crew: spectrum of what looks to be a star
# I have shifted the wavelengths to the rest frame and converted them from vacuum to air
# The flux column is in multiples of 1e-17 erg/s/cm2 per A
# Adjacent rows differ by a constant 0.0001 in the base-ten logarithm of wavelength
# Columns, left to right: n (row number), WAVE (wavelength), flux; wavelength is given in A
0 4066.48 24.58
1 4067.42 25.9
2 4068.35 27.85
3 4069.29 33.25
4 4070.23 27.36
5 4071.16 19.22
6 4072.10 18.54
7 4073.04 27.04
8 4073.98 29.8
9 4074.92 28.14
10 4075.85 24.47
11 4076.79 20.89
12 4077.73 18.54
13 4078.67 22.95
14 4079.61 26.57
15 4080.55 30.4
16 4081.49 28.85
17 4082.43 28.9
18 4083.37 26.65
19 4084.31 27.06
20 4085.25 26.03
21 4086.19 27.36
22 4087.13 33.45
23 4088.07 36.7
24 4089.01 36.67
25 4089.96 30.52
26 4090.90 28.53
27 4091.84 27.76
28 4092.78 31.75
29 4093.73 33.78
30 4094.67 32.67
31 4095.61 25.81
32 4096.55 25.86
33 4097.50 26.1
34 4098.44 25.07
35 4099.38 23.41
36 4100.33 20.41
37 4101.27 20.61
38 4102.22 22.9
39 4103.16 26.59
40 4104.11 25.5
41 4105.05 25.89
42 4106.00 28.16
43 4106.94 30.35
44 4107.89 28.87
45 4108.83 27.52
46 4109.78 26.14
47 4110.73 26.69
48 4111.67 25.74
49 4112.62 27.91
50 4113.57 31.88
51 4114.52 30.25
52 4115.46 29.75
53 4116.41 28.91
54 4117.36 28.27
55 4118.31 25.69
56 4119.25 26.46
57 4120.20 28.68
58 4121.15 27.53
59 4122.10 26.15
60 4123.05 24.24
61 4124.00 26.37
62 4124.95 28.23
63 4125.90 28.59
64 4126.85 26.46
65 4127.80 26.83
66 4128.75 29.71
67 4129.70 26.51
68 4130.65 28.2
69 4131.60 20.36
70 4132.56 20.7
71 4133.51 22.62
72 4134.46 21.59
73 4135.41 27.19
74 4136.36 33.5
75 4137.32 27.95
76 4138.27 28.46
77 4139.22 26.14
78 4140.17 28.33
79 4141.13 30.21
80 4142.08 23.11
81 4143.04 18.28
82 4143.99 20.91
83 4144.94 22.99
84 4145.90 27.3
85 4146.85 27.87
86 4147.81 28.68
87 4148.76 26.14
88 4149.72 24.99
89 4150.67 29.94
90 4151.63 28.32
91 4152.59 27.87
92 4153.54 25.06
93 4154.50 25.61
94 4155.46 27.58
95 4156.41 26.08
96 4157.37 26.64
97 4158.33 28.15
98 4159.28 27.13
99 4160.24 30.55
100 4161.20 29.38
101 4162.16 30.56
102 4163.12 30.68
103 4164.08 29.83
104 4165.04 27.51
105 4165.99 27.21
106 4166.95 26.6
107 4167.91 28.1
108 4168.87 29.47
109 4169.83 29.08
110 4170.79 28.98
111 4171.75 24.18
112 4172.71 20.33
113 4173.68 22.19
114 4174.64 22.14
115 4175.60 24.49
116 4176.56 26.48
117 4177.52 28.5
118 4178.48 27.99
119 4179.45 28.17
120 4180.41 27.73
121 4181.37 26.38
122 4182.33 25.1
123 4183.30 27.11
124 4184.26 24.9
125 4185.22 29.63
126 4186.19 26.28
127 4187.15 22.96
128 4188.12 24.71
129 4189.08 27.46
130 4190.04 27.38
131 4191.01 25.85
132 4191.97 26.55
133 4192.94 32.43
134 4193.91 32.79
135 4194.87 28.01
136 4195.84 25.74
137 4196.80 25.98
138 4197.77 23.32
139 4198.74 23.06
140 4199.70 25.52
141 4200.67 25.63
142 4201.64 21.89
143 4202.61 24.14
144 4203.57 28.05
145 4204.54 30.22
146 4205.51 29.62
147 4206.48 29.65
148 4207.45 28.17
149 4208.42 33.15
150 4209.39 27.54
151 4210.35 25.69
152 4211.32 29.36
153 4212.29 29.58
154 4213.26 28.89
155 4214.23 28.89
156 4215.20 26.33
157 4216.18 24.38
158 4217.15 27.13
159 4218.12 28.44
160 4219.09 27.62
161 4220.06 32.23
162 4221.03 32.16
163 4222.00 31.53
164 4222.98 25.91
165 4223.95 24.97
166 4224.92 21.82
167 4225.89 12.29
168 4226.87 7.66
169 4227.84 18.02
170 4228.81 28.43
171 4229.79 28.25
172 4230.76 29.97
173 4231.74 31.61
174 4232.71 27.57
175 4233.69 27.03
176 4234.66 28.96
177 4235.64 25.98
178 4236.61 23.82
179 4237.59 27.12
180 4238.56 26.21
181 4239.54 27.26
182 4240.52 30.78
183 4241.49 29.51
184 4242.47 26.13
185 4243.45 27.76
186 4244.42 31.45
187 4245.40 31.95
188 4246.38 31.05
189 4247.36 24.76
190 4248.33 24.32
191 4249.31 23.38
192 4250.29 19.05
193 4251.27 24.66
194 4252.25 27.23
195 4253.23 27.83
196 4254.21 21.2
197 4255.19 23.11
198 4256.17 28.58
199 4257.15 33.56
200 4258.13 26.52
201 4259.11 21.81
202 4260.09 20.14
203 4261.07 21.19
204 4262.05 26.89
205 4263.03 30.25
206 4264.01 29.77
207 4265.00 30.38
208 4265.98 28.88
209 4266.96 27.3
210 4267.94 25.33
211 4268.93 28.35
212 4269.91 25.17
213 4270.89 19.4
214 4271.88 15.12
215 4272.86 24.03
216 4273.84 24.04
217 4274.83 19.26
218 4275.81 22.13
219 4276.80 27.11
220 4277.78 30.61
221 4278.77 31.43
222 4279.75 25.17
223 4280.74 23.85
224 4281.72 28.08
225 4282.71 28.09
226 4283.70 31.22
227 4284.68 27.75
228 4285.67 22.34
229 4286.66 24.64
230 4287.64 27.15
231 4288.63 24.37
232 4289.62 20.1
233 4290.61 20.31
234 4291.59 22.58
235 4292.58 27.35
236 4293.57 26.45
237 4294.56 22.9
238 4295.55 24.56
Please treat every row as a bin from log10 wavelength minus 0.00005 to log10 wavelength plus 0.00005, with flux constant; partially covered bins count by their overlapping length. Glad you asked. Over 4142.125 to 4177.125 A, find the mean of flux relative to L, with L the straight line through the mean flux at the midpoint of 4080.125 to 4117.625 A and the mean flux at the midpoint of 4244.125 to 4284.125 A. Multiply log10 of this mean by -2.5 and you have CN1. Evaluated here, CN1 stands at 0.03 mag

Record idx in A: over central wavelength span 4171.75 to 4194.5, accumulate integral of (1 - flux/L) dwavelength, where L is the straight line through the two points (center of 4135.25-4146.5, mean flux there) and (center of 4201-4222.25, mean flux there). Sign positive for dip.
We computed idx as 0.9 A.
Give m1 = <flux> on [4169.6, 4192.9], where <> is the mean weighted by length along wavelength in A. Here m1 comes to 26.1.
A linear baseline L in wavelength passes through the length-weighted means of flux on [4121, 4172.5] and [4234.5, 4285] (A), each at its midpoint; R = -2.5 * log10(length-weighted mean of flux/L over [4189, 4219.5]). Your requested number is -0.037 mag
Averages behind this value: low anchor 26.8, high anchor 26.2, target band 27.5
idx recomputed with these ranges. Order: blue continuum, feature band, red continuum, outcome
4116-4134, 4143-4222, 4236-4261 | -2.5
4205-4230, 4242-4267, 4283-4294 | -0.8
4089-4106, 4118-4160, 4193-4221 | 1.3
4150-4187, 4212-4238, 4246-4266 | 0.1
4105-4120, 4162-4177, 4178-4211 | 0.4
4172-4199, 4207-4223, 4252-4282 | -1.7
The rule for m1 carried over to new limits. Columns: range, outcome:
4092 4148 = 26.6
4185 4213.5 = 27.3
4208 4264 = 26.5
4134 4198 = 26.9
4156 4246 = 27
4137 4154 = 26.2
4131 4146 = 24.9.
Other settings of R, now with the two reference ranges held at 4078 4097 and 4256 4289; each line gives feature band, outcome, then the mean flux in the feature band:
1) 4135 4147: 0.081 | 26.3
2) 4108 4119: 0.028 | 28.1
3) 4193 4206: 0.023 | 26.7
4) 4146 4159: 0.037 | 27.2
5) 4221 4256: 0.029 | 25.8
